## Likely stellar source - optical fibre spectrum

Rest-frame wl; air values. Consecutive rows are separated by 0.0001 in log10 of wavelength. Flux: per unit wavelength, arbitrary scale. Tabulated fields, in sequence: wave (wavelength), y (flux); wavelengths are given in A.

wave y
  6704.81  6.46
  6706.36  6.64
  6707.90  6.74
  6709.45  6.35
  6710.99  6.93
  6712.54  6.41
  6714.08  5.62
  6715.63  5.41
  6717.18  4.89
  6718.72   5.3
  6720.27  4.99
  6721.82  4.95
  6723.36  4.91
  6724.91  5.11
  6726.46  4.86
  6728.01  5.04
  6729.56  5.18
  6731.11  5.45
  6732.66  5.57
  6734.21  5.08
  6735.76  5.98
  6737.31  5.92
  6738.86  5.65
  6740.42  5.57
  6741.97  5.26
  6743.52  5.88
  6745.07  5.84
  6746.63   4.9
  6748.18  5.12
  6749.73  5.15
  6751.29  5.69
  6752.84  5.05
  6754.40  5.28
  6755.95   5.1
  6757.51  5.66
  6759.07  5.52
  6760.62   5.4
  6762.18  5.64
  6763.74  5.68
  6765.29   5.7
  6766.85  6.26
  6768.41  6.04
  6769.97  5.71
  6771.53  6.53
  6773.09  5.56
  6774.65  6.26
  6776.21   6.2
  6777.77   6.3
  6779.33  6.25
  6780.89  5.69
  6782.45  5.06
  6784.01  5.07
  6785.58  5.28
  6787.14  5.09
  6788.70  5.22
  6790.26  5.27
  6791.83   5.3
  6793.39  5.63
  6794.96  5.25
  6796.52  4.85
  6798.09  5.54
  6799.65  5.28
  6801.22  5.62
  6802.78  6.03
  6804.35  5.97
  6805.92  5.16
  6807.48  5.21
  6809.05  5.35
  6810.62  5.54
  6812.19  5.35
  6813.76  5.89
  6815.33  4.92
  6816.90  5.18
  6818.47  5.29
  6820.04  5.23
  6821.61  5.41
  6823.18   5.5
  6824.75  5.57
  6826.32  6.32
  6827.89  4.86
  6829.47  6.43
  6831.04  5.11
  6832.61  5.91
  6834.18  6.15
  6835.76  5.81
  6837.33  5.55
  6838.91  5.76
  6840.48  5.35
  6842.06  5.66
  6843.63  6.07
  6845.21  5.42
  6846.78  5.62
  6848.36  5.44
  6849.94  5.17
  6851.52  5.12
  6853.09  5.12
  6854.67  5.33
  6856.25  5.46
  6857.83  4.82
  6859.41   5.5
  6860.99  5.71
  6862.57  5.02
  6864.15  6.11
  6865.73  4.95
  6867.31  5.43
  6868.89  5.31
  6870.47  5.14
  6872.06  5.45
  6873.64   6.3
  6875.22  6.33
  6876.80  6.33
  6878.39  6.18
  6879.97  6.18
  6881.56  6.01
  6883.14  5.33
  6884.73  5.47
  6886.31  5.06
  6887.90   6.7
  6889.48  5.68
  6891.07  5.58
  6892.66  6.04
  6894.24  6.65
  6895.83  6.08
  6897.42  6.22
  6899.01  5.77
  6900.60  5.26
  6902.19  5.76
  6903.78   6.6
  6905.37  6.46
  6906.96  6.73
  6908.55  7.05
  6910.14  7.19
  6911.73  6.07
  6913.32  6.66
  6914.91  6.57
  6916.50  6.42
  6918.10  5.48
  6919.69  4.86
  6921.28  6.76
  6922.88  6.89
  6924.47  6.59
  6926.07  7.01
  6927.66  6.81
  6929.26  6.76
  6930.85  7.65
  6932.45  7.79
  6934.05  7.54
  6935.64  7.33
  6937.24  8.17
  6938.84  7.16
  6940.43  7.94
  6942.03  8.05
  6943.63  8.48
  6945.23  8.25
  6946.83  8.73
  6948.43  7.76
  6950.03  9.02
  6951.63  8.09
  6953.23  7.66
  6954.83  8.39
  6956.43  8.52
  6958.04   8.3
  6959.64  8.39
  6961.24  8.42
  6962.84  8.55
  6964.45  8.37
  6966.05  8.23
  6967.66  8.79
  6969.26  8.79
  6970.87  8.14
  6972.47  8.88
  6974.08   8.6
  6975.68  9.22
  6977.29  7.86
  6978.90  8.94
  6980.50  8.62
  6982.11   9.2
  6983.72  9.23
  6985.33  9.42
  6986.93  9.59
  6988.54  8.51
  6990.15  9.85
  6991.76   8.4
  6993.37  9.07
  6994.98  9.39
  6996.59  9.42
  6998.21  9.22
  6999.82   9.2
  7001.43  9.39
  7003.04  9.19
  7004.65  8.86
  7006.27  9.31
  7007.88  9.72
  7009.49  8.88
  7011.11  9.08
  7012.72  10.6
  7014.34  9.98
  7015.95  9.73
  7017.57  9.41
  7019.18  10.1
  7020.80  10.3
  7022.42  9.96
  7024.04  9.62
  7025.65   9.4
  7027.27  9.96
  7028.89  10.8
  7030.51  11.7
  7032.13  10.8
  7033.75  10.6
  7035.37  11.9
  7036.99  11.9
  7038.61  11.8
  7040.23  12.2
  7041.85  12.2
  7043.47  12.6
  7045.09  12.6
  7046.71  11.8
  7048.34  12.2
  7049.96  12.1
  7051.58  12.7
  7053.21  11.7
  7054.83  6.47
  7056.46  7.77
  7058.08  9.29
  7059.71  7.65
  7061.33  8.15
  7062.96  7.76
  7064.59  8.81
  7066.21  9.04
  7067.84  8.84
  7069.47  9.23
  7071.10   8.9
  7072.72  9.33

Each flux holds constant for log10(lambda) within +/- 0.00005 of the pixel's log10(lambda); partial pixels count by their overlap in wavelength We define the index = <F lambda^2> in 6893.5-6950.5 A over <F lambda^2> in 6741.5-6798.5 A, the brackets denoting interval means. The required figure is 1.31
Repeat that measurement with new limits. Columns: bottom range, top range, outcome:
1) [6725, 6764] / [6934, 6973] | 1.62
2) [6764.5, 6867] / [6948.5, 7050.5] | 1.84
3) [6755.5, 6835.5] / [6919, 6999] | 1.55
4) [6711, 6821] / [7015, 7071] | 2.04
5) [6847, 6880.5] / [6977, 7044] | 1.87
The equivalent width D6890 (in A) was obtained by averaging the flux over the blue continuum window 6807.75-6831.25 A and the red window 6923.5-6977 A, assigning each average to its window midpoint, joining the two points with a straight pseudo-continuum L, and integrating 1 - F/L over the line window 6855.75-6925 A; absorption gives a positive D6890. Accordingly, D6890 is 9.2 A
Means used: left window 5.46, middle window 5.96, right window 8.07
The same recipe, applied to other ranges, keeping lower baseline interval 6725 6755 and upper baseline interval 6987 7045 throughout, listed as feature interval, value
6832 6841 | 1.63 A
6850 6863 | 3.73 A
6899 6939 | 8.43 A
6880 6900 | 5.20 A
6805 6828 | 4.44 A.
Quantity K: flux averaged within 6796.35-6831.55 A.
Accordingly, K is 5.47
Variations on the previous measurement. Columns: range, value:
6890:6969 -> 7.23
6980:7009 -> 9.2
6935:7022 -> 8.84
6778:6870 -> 5.46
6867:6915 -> 6.05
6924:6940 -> 7.31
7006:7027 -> 9.72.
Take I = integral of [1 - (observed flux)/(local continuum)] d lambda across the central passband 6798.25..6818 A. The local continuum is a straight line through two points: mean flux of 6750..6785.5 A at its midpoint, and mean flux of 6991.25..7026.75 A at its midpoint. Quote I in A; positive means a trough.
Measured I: 2.7 A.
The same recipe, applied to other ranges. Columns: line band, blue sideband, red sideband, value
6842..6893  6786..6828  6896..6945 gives 4.6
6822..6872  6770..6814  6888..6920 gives 3.1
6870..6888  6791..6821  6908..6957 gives 1.8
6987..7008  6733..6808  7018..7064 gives 1.2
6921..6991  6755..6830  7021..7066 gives 4.6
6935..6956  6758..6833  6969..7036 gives 0.8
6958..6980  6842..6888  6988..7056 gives 0.4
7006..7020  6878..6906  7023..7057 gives 0.7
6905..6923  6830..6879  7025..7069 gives 1.7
